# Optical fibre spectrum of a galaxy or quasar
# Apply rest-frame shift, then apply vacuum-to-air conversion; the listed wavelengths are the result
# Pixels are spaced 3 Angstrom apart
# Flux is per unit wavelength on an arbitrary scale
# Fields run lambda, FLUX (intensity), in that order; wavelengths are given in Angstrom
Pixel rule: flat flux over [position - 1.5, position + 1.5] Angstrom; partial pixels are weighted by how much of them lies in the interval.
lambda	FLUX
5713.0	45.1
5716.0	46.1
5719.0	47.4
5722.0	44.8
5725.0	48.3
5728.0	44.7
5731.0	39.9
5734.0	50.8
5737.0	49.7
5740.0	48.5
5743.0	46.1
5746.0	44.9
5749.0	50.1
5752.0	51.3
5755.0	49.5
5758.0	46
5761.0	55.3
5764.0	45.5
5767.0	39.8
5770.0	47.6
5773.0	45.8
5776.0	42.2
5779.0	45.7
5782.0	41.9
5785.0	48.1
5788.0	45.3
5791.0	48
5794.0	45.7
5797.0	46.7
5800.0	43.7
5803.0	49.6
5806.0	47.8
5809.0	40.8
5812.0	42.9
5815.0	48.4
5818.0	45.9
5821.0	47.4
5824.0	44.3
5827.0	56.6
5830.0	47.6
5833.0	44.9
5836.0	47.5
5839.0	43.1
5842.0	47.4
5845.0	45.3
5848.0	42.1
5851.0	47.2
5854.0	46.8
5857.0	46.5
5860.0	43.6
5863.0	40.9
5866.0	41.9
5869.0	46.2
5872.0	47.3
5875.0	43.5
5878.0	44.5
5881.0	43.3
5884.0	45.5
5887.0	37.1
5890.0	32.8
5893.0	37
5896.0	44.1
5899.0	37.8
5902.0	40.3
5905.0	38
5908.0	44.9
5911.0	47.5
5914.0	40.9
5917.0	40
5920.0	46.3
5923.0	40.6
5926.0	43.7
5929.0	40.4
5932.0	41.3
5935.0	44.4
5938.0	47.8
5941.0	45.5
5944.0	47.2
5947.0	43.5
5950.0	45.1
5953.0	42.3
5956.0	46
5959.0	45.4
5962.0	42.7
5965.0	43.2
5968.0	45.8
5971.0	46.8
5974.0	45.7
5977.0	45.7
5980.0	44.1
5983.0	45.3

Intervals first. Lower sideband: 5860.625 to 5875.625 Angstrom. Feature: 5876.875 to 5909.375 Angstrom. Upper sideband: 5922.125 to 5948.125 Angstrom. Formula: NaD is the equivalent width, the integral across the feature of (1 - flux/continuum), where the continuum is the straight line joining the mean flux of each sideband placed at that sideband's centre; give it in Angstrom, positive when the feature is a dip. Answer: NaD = 2.6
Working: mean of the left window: 44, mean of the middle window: 40.4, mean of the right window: 43.9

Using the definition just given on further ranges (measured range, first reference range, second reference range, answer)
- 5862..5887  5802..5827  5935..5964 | 1.1 Angstrom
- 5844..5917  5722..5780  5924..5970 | 4.1 Angstrom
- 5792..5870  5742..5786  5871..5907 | -4.0 Angstrom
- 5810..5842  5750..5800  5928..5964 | -0.7 Angstrom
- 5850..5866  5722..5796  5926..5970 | 0.3 Angstrom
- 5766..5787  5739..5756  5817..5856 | 1.4 Angstrom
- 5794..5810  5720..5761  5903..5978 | 0.2 Angstrom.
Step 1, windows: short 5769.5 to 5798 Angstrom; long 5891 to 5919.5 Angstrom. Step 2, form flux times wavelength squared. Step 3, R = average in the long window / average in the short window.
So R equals 0.9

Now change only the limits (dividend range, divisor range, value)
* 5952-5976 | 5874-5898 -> 1.13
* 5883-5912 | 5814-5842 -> 0.87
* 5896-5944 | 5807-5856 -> 0.96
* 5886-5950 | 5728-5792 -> 0.95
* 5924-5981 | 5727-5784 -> 1.02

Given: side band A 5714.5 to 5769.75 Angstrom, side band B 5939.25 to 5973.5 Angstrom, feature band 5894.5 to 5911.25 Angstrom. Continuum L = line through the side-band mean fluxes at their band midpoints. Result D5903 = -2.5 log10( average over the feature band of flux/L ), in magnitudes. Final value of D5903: 0.09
